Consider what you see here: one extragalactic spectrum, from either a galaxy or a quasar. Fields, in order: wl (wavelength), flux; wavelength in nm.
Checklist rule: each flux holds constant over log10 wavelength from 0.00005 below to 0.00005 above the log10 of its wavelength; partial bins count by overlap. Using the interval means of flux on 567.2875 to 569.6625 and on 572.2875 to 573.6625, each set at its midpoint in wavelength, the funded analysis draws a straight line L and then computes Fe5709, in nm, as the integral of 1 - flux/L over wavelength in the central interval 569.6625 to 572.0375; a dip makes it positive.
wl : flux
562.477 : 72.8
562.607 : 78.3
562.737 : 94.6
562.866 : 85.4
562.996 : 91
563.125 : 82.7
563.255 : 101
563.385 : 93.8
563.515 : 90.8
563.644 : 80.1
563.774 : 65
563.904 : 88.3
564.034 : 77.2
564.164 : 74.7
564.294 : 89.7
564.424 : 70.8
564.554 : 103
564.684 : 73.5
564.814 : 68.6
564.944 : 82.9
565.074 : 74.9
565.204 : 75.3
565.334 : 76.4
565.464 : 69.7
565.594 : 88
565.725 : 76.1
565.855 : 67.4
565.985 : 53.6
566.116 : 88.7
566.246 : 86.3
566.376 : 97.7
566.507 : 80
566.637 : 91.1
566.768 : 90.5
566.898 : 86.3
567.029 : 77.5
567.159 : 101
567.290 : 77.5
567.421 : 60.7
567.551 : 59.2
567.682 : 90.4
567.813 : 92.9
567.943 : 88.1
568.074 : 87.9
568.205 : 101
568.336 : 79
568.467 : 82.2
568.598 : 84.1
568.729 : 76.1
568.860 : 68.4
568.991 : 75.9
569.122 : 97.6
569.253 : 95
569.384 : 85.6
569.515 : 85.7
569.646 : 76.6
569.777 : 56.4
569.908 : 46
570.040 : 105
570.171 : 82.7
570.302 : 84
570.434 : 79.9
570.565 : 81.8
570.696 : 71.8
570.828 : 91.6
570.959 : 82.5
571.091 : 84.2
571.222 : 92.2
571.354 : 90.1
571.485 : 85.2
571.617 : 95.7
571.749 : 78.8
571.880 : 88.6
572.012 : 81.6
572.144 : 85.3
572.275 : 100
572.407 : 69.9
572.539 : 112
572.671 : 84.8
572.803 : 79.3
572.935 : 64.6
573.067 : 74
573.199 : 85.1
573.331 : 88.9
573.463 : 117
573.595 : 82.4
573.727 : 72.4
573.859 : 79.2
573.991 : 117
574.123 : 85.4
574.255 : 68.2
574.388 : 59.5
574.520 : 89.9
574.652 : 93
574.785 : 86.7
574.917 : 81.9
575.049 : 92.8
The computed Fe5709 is 0.07 nm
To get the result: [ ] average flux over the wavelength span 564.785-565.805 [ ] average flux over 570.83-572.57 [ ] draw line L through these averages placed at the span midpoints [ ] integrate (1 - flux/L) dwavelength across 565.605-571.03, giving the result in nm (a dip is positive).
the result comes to 0.017 nm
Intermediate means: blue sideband 76.7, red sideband 87.8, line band 81.6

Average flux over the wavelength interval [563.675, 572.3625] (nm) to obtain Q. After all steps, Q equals 81.8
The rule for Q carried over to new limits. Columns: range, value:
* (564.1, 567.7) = 79.6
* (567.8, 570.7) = 81.9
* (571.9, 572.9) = 86.8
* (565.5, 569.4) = 82.7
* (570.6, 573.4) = 85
